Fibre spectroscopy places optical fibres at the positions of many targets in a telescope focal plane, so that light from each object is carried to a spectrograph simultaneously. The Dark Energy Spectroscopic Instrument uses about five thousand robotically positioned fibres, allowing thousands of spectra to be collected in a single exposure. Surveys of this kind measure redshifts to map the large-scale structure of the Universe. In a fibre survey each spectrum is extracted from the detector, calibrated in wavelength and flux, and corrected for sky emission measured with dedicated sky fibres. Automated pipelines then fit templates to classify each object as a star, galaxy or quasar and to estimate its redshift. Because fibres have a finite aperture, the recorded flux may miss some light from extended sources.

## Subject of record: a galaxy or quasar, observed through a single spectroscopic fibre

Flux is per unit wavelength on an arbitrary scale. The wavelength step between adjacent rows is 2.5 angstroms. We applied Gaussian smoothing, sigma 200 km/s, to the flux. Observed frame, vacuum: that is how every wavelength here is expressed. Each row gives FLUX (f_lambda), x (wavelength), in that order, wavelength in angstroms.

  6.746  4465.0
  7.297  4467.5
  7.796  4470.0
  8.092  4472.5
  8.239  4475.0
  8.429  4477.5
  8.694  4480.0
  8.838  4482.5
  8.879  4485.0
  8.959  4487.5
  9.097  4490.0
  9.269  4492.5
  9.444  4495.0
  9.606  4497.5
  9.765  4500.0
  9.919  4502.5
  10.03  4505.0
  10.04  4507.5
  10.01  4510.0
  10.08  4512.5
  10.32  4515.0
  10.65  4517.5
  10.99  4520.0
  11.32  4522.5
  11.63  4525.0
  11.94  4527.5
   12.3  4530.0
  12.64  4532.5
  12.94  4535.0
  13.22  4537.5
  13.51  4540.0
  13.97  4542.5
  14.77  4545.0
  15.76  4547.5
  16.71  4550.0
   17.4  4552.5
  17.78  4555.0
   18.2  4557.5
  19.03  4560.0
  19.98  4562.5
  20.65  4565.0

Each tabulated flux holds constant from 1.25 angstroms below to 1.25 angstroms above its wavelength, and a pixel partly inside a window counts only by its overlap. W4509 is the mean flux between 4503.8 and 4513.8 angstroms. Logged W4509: 10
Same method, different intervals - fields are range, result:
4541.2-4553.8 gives 15.7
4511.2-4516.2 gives 10.2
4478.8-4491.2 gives 8.89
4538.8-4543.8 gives 13.8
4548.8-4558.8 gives 17.5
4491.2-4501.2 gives 9.52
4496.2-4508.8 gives 9.87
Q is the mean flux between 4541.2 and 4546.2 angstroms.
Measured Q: 14.4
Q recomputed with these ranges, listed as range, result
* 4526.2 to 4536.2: 12.4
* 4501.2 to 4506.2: 9.97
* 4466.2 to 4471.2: 7.54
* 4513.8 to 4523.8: 10.8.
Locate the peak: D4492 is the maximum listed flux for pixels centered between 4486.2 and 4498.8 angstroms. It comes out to 9.606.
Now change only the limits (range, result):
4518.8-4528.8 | 11.94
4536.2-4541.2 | 13.51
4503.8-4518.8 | 10.65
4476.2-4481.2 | 8.694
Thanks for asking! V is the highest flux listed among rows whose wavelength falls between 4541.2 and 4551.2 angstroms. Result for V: 16.71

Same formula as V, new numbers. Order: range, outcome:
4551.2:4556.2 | 17.78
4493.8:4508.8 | 10.04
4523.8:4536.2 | 12.94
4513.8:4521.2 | 10.99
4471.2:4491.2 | 9.097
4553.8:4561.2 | 19.03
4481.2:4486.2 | 8.879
